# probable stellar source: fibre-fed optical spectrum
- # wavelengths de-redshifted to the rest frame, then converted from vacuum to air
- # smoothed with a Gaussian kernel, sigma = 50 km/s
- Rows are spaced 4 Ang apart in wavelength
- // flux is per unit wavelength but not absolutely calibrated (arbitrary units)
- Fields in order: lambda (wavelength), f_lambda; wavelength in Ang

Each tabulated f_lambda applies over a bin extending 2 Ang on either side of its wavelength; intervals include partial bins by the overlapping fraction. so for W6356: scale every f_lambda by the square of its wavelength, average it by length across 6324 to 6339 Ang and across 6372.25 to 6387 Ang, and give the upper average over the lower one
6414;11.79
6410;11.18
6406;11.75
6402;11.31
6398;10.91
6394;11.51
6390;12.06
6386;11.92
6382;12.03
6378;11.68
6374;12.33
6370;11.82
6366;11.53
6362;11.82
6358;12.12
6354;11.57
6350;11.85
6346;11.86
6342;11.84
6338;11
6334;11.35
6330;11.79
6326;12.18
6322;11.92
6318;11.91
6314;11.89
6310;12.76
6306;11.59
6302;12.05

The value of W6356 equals 1.0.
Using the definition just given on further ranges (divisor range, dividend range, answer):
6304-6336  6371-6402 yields 1.01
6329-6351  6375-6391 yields 1.04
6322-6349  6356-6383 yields 1.03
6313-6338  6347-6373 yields 1.01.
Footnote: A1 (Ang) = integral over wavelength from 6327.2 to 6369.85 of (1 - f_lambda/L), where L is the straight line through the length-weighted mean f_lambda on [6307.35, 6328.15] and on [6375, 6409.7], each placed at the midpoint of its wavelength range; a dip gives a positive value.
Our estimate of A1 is 0.8 Ang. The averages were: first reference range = 12.1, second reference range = 11.6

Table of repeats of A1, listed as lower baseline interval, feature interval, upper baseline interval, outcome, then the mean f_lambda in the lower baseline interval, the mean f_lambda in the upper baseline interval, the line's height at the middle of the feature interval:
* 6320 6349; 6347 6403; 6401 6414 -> -0.84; 11.7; 11.5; 11.6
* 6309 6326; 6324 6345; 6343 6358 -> 0.53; 12.1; 11.8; 11.9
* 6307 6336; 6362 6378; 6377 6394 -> 0.06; 12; 11.9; 11.9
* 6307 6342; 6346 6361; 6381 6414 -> -0.14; 11.8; 11.6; 11.7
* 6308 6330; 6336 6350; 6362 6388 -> 0.46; 12.1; 11.9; 12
